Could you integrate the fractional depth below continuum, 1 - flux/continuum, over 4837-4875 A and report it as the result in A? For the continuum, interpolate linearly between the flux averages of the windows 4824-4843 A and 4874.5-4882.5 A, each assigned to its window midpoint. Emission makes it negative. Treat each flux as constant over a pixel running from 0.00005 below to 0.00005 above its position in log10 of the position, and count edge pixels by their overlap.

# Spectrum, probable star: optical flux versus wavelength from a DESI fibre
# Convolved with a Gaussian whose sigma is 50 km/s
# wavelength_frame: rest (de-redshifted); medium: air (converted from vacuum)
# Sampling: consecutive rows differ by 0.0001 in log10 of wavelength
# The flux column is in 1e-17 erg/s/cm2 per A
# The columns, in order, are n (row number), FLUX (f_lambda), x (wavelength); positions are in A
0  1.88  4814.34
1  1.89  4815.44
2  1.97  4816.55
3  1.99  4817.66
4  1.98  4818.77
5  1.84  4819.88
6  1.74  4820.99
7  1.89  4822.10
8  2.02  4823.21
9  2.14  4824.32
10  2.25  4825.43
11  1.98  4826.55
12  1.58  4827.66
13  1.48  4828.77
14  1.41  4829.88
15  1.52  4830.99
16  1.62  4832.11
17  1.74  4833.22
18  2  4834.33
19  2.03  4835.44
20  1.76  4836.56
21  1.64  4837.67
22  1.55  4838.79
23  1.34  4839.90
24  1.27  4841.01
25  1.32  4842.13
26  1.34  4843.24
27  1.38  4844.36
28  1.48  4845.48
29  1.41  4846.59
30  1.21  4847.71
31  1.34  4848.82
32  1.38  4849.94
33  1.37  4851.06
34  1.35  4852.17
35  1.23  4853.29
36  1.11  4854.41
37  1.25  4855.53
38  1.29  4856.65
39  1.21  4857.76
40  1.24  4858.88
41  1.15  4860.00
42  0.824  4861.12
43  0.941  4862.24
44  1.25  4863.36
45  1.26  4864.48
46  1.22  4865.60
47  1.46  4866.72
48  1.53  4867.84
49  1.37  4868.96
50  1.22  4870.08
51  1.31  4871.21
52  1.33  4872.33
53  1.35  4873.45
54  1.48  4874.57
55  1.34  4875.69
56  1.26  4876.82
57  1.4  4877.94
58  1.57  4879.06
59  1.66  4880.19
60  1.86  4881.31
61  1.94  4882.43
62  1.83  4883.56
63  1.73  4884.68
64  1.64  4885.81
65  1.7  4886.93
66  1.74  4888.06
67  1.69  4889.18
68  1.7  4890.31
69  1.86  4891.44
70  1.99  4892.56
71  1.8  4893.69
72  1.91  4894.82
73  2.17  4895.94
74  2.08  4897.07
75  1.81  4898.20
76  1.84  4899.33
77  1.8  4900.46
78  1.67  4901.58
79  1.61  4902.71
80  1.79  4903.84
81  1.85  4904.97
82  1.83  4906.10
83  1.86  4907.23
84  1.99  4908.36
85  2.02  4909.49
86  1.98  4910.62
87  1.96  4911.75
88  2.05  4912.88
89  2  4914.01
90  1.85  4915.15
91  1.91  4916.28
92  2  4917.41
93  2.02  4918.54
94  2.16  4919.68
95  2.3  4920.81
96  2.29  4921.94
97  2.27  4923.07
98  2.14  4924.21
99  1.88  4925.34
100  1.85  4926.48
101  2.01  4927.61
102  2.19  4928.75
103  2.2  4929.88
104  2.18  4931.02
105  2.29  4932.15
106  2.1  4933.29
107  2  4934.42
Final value 7.2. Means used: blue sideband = 1.67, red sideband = 1.55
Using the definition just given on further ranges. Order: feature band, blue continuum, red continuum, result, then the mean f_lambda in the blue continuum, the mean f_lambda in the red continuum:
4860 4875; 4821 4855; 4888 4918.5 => 3.93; 1.57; 1.89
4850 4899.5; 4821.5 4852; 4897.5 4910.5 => 6.77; 1.61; 1.83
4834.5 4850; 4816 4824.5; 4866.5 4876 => 2.03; 1.94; 1.38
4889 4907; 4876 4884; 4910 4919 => -0.34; 1.63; 1.97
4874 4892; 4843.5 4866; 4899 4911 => -0.78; 1.25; 1.84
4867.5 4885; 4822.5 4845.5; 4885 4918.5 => 2.78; 1.66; 1.87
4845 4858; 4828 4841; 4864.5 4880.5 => 1.85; 1.63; 1.38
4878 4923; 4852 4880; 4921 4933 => -3.22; 1.28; 2.13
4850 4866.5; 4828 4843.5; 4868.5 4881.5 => 3.14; 1.58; 1.42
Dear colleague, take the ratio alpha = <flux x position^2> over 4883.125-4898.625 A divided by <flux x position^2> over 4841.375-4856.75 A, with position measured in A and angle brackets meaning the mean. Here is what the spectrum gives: 1.4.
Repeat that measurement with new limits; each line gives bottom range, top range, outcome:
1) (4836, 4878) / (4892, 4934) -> 1.55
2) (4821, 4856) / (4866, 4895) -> 1.04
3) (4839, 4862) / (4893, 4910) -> 1.50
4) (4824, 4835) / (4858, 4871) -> 0.70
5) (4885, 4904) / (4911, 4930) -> 1.15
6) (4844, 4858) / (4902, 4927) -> 1.55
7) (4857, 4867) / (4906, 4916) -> 1.71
